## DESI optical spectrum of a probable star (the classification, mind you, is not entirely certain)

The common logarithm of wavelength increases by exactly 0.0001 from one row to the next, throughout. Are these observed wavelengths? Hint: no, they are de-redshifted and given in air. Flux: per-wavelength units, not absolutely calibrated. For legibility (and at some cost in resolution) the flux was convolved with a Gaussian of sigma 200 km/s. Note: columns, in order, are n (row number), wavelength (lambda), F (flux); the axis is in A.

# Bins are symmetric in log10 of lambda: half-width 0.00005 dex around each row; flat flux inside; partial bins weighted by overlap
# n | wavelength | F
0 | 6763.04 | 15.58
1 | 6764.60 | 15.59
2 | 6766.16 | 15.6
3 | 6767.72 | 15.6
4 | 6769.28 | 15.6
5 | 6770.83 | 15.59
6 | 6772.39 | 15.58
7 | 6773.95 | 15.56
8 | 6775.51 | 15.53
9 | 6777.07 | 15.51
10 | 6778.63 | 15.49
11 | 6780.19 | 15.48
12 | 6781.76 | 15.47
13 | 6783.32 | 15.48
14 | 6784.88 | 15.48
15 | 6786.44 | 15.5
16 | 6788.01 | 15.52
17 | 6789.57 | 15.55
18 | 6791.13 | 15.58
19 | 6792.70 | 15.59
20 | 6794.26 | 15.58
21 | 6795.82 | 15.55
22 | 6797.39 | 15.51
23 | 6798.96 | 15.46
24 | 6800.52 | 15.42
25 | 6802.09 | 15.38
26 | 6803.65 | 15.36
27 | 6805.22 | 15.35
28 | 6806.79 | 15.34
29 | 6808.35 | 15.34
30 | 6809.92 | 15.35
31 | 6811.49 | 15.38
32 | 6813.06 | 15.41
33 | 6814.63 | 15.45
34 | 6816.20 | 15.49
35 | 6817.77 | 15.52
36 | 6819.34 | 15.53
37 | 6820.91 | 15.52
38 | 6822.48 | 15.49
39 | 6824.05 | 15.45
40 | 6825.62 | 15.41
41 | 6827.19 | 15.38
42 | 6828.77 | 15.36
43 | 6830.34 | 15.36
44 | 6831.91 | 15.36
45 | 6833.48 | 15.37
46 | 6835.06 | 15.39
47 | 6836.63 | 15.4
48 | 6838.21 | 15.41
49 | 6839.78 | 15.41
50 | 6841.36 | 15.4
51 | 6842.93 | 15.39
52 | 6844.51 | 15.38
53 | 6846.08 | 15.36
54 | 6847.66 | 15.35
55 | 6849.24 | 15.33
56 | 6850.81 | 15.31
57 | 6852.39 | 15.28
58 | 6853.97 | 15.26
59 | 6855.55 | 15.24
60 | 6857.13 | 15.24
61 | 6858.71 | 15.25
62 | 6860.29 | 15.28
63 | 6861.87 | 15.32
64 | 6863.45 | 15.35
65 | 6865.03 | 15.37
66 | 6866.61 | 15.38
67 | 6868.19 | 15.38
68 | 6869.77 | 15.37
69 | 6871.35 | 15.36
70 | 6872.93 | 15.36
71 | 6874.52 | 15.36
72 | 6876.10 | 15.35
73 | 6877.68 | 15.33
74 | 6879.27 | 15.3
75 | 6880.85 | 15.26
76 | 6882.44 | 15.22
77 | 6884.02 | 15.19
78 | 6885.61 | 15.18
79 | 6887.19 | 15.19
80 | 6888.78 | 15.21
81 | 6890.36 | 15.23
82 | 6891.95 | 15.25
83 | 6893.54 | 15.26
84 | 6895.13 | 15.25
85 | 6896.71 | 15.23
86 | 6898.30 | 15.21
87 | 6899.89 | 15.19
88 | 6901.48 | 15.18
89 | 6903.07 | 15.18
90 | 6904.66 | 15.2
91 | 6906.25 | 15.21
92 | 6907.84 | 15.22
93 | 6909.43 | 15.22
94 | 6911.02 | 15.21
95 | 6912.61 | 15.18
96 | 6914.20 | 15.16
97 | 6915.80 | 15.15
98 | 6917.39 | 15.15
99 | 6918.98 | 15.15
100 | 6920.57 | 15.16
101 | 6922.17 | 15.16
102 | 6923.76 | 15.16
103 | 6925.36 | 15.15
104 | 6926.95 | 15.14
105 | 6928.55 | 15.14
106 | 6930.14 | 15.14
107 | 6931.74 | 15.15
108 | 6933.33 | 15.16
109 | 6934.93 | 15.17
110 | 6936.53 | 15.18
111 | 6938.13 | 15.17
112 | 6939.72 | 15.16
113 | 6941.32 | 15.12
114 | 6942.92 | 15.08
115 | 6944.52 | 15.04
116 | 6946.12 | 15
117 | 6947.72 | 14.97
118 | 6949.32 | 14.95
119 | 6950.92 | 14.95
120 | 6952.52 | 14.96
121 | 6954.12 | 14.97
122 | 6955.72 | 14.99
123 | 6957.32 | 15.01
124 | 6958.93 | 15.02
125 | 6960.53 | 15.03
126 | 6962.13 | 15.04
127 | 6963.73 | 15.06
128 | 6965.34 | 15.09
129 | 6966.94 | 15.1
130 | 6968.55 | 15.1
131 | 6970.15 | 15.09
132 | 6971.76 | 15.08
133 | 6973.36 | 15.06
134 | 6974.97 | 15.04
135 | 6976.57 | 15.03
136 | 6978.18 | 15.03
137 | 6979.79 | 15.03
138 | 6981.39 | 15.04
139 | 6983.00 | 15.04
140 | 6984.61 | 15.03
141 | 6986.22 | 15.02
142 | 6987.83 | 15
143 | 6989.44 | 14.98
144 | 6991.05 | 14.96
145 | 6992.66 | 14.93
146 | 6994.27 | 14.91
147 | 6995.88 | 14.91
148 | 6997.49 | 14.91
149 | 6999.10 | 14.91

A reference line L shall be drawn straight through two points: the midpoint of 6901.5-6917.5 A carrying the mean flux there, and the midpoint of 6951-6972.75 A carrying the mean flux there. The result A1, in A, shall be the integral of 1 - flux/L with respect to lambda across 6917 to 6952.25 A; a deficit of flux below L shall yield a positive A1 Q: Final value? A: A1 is 0.0 A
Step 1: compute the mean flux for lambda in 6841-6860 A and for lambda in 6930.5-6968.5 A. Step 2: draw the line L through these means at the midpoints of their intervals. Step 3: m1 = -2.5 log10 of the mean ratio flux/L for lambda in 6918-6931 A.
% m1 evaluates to 0.00 mag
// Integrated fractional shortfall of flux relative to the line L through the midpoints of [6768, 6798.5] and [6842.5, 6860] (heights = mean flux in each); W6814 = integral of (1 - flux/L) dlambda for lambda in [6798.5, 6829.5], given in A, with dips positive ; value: 0.0 A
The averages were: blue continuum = 15.5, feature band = 15.4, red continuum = 15.3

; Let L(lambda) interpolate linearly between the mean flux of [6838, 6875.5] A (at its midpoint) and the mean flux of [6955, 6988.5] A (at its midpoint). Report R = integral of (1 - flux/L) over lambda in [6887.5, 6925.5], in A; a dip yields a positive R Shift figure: 0.0 A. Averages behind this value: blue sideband 15.3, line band 15.2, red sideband 15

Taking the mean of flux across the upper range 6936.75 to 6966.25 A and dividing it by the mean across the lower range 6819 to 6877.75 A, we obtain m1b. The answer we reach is 0.98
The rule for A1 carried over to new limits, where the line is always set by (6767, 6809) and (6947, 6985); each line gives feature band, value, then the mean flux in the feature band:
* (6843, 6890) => -0.03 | 15.3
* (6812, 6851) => -0.06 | 15.4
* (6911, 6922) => 0.00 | 15.2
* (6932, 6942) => -0.03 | 15.2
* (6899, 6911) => -0.01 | 15.2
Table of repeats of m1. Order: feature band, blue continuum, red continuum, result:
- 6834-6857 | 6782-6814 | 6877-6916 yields 0.00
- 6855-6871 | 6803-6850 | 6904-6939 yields 0.00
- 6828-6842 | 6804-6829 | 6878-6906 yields 0.00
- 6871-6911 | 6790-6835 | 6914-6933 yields 0.00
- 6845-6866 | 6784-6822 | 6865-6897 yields 0.00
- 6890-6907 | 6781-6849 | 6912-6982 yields 0.00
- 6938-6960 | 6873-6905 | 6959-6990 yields 0.01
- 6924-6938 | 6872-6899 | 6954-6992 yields 0.00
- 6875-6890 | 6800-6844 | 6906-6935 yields 0.00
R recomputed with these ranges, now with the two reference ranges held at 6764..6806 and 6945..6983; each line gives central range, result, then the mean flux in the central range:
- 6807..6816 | 0.03 A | 15.4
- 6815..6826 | -0.05 A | 15.5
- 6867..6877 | -0.06 A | 15.4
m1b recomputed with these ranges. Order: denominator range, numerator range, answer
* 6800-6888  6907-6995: 0.98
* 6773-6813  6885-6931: 0.98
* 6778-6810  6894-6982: 0.98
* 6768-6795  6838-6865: 0.99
